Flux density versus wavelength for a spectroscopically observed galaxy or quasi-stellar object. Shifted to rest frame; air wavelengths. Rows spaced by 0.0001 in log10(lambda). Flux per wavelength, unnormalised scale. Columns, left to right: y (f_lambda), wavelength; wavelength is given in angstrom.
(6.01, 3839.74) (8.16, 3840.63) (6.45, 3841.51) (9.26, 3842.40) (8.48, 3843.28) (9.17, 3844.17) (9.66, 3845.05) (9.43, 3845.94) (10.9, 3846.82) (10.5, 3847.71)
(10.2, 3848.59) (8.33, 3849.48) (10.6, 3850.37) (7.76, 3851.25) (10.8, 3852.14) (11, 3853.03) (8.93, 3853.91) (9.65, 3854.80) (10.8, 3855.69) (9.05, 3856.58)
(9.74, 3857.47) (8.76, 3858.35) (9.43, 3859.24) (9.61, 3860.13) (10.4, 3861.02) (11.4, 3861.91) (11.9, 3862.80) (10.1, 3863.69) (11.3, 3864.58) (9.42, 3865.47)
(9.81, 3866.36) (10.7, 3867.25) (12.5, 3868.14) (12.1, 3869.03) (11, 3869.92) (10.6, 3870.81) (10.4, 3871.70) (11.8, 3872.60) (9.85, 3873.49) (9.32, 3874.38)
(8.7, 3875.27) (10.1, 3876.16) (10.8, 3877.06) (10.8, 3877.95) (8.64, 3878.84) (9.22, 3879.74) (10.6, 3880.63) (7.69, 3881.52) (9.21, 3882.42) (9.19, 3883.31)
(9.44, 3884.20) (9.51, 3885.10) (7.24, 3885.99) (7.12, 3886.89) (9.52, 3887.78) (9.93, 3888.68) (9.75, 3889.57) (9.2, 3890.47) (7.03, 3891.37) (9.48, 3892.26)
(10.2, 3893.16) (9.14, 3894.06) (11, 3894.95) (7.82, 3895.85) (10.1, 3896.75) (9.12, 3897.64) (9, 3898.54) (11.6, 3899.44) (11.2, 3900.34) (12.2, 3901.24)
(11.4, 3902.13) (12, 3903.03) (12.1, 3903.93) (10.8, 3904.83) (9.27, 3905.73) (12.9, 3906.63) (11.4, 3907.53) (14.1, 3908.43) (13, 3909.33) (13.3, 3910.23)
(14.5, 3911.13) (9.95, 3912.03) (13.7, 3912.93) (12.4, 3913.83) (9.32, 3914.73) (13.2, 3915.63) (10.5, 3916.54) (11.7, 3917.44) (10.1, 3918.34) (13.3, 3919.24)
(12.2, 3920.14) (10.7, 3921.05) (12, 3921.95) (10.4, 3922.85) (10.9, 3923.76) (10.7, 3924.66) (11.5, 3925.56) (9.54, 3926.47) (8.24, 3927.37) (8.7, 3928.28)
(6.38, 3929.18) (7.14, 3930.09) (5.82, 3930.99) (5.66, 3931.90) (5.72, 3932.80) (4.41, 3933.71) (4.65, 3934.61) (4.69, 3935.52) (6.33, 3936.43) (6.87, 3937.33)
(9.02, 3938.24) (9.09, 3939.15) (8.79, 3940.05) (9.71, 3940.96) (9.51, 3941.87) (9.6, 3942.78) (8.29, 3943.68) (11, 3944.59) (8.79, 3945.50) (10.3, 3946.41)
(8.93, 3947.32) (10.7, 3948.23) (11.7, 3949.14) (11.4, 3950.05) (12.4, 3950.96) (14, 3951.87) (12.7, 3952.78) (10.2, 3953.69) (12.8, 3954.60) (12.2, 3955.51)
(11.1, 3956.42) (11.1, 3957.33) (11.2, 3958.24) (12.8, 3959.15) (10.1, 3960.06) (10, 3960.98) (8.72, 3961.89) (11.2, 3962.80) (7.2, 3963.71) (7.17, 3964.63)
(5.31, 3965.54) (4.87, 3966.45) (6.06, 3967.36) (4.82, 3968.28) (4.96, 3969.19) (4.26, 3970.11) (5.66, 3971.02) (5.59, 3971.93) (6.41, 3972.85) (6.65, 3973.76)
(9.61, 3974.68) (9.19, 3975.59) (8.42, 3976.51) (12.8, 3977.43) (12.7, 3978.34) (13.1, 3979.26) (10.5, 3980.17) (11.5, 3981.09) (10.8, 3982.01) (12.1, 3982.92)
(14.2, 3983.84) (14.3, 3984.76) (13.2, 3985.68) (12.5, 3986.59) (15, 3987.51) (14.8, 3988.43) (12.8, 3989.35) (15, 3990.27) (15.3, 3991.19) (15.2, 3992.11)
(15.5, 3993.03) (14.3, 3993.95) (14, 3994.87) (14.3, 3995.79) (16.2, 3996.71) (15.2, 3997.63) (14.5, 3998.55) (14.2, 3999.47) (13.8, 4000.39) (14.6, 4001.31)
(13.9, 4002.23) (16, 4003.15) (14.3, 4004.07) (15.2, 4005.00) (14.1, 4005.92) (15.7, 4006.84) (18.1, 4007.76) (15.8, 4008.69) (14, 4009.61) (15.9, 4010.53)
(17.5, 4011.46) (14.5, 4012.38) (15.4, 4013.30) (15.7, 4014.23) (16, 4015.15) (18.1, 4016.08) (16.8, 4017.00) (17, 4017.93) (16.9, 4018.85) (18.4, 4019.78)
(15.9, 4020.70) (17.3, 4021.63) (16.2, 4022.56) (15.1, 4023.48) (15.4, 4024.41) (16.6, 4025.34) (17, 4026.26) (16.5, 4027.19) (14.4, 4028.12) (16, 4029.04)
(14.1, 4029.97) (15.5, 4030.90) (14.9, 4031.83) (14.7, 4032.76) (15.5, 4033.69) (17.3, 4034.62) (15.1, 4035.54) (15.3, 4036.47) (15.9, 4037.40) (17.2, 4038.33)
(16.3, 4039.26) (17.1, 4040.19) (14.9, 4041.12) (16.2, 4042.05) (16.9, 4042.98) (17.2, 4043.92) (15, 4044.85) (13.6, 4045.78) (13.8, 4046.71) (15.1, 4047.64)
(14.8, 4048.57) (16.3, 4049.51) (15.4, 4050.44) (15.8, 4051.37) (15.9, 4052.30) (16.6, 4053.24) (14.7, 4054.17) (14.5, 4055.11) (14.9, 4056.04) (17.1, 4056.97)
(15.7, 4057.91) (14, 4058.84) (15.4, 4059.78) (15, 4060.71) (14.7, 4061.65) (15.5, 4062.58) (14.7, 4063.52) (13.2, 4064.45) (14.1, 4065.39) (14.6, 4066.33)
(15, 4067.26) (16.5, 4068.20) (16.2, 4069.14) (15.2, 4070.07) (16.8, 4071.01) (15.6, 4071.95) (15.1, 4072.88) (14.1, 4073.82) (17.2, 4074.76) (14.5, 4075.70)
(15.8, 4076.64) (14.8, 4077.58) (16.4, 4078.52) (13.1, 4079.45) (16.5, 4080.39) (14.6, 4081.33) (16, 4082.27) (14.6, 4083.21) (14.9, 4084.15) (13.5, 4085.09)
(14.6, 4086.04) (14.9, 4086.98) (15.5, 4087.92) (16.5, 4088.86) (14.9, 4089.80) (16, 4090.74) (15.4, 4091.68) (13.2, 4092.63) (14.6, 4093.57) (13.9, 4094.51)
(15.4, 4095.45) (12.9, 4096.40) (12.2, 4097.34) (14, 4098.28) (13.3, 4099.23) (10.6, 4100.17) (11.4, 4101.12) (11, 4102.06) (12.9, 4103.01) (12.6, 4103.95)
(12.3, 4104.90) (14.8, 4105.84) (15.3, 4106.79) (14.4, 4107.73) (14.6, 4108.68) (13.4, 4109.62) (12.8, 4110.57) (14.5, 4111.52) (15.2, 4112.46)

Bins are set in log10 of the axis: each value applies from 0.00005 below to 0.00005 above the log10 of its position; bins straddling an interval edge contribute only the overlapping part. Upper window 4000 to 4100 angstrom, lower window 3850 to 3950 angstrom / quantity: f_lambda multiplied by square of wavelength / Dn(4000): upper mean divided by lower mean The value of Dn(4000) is 1.67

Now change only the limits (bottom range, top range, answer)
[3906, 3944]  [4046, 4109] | 1.63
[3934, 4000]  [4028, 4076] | 1.52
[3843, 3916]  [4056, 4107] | 1.57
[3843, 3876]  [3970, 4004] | 1.32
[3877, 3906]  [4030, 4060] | 1.73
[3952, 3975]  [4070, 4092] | 1.89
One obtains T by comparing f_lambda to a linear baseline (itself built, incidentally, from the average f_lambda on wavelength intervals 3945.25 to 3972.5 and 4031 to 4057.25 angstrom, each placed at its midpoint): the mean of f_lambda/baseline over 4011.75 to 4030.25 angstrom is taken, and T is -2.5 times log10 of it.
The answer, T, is -0.167 mag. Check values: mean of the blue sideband 9.26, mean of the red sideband 15.6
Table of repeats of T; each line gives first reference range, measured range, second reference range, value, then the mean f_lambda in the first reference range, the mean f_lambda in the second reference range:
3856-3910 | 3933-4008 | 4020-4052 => 0.226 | 10.2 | 15.7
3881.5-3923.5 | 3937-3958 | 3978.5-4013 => 0.190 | 10.7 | 14.4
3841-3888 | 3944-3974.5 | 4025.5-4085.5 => 0.339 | 9.79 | 15.4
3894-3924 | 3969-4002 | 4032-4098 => 0.104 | 11.4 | 15.2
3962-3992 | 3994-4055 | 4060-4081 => -0.236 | 9.99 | 15.2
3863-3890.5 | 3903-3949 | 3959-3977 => -0.154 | 9.88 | 7.36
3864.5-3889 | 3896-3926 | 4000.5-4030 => -0.015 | 9.85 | 15.9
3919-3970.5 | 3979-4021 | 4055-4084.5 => -0.248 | 9.07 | 15.2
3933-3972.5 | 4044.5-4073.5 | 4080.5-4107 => -0.192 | 8.81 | 14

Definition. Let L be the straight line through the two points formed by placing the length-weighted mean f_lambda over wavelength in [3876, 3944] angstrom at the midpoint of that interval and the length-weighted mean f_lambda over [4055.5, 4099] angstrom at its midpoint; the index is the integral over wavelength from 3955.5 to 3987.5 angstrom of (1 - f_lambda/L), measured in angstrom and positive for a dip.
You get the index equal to 5.9 angstrom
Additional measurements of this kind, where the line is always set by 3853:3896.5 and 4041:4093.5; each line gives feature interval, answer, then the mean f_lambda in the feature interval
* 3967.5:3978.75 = 4.5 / 7.52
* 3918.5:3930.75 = 1.2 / 10.1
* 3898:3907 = -0.5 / 11.2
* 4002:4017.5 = -2.4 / 15.7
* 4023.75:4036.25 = -1.3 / 15.6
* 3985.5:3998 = -1.4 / 14.5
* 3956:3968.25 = 3.4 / 8.83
